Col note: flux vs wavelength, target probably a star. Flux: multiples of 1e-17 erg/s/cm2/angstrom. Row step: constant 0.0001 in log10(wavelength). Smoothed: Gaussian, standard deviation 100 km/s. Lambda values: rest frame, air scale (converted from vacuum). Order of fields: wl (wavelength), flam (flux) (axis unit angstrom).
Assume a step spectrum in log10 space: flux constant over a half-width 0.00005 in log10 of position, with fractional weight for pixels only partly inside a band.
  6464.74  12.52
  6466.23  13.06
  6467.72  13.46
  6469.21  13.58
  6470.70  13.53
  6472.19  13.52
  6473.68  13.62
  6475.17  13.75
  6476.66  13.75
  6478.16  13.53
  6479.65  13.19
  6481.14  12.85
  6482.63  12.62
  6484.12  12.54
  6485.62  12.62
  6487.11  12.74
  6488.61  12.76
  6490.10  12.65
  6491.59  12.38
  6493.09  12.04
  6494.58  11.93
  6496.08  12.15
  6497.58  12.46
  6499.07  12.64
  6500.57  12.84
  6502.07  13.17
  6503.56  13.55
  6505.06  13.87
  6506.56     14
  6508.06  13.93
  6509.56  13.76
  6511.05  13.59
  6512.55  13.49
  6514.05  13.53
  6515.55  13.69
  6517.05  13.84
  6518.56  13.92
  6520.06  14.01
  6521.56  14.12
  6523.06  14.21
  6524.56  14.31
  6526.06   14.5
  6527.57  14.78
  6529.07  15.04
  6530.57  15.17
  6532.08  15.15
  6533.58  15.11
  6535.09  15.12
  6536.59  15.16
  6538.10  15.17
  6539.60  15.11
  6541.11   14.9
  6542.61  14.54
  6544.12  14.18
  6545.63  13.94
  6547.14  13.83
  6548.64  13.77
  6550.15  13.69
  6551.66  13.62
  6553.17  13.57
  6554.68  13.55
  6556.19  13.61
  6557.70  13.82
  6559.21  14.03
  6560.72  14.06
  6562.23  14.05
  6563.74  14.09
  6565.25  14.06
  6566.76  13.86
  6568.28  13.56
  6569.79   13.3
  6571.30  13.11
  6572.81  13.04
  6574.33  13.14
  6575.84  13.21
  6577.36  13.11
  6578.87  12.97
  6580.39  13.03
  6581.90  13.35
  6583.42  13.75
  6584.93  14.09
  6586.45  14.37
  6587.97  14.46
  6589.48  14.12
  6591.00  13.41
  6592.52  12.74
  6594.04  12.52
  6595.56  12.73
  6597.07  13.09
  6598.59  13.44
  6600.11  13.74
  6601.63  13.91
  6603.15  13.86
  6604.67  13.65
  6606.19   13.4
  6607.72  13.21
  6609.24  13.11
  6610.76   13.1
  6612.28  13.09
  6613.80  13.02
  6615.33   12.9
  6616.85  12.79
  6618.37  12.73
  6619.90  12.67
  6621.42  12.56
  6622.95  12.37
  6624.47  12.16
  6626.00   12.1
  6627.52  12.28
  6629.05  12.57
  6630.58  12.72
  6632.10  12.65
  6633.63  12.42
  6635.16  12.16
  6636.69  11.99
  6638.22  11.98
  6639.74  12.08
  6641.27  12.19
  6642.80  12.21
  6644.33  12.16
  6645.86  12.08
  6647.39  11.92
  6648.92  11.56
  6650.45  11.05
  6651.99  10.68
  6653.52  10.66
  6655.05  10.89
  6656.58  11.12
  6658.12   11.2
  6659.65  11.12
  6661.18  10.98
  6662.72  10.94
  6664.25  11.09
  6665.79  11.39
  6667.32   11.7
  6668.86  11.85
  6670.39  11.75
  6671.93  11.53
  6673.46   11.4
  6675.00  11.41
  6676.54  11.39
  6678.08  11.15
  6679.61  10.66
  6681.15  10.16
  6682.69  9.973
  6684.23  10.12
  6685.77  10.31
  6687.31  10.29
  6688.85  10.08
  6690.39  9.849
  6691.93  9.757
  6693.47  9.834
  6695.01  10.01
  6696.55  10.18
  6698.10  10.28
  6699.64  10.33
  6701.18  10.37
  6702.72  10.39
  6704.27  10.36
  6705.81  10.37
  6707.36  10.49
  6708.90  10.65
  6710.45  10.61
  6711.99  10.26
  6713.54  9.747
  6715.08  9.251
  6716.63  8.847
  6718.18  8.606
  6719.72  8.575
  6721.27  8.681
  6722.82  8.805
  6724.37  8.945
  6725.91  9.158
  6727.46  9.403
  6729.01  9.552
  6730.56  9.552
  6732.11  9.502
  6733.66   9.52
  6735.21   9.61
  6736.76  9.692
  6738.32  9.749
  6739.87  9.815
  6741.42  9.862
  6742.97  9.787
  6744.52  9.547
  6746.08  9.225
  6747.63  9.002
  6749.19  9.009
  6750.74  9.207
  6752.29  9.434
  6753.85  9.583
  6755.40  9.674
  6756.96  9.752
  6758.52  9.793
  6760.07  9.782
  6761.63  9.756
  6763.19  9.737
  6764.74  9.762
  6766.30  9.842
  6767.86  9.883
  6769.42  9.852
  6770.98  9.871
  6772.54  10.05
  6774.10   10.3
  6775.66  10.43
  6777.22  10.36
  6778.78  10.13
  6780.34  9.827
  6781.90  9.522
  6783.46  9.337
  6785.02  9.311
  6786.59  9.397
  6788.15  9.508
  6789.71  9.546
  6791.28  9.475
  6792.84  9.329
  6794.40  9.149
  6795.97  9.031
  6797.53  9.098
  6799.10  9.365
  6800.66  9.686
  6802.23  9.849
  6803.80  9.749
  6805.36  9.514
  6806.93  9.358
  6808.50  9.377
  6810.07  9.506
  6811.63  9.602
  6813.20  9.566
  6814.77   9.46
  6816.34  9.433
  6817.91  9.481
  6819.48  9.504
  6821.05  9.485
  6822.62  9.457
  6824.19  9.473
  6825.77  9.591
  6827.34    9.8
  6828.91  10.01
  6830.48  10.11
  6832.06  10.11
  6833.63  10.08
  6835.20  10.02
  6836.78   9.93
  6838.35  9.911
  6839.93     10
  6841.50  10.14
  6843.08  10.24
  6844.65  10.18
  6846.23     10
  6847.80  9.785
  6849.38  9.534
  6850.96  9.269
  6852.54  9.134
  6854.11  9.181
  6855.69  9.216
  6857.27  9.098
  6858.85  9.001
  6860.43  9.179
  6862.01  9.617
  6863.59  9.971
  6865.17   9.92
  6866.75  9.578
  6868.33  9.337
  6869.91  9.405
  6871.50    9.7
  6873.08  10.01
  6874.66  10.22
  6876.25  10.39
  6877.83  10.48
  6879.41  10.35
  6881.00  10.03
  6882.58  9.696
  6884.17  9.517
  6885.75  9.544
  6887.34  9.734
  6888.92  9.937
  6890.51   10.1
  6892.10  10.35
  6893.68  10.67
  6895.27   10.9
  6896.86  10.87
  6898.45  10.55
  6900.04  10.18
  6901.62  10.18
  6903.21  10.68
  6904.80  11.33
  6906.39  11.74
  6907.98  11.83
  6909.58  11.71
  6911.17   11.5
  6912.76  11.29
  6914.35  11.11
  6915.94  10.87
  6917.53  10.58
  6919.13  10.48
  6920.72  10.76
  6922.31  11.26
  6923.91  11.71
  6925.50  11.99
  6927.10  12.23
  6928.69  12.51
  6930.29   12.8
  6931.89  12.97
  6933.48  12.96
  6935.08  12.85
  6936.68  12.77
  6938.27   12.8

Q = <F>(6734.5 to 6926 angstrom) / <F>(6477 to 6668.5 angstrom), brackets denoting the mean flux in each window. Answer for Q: 0.8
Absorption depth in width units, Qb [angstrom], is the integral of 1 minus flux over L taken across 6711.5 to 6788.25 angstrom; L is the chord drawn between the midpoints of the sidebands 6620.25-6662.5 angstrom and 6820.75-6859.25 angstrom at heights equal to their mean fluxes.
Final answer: 8.0 angstrom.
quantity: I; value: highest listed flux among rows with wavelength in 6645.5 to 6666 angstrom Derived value 12.08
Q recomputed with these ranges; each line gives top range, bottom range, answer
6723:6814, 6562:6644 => 0.73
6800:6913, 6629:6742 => 0.94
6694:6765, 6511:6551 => 0.67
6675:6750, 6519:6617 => 0.71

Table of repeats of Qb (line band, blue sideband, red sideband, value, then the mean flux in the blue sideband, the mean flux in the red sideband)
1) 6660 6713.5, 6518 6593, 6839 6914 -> 7.72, 14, 10.1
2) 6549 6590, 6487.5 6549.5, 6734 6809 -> -2.05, 13.9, 9.62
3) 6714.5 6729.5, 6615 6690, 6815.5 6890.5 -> 2.70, 11.6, 9.74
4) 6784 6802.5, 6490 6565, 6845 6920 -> 2.87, 13.9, 10.2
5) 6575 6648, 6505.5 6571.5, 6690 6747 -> -3.44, 14.1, 9.7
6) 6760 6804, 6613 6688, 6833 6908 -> 4.04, 11.7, 10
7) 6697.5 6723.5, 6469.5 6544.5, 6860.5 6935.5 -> 5.06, 13.7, 10.8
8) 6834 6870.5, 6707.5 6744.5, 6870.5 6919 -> 2.23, 9.51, 10.5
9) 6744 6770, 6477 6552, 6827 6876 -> 3.05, 13.7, 9.74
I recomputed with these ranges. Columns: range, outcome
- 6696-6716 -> 10.65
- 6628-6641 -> 12.72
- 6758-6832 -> 10.43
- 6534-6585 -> 15.17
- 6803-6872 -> 10.24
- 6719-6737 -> 9.692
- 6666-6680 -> 11.85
